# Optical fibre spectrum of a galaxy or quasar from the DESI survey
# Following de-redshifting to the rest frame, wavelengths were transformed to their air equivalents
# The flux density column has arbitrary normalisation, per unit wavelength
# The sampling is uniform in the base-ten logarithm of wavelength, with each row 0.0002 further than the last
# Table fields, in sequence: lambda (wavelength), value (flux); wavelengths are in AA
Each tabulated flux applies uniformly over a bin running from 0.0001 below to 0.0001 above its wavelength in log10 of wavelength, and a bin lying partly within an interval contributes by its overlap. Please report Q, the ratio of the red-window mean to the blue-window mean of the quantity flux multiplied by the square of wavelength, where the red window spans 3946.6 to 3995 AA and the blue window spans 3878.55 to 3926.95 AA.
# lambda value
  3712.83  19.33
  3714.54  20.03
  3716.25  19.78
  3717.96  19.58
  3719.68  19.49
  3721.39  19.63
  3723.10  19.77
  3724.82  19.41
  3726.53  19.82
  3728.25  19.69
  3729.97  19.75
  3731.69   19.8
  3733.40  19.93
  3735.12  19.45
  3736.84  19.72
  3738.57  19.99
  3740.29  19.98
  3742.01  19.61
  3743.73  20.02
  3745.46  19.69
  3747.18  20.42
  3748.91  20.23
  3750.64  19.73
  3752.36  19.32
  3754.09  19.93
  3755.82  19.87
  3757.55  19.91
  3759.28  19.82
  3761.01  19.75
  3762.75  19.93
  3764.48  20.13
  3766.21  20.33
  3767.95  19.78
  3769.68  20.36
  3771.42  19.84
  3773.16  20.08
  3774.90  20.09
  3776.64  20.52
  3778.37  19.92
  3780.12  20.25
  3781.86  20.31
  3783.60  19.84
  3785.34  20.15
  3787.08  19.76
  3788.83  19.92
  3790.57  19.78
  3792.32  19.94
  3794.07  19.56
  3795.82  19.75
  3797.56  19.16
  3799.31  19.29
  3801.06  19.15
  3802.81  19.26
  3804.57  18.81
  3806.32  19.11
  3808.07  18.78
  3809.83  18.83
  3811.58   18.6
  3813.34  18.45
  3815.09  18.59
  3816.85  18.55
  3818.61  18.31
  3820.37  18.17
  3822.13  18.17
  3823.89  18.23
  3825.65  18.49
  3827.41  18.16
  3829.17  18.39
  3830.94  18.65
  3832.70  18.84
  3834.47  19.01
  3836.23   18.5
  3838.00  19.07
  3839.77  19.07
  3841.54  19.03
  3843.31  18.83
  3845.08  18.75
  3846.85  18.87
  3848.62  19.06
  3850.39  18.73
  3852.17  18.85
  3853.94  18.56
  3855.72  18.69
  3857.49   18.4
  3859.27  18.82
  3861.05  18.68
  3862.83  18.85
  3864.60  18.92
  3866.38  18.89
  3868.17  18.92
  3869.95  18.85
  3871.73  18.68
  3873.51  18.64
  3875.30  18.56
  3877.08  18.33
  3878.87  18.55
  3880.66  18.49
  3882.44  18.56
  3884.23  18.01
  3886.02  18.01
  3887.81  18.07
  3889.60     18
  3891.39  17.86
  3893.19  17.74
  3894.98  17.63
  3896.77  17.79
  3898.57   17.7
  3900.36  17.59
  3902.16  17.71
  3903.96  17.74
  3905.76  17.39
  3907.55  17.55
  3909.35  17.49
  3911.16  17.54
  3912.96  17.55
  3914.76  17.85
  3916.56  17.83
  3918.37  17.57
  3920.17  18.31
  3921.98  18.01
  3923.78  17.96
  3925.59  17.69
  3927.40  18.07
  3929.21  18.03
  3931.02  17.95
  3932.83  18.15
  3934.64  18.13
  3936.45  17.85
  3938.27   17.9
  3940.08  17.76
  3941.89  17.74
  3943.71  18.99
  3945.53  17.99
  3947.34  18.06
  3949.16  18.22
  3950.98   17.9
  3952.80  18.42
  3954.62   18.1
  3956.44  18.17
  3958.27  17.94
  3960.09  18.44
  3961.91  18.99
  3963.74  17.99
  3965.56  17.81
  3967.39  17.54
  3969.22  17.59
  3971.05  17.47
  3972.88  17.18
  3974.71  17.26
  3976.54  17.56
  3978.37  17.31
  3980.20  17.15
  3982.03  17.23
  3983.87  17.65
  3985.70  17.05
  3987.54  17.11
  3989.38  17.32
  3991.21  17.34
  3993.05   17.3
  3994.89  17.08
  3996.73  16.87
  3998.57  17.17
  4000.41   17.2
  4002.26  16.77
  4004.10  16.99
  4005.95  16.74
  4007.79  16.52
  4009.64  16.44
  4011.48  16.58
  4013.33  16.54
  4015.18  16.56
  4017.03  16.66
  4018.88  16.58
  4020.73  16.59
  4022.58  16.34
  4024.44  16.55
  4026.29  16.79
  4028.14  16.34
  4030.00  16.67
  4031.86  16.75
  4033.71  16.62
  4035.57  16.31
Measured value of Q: 1.03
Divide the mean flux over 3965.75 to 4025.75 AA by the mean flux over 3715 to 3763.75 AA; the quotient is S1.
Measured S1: 0.9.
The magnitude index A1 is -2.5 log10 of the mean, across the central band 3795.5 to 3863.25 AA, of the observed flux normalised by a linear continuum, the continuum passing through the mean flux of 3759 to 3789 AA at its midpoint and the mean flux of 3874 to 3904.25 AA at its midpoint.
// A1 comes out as 0.02 mag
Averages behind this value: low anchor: 20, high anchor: 18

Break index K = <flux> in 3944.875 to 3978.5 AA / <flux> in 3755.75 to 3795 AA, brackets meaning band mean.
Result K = 0.90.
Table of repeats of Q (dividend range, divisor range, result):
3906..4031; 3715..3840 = 0.99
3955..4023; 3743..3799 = 0.97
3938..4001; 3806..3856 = 1.02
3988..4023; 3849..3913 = 0.98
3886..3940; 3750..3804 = 0.96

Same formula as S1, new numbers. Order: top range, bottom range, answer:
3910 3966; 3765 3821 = 0.93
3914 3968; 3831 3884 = 0.96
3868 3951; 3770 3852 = 0.94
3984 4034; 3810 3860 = 0.90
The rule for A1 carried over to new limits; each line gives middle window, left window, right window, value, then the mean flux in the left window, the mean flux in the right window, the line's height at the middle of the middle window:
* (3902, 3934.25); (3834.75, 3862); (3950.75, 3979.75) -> 0.025 mag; 18.8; 17.8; 18.2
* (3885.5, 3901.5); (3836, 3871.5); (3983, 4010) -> 0.031 mag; 18.8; 17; 18.3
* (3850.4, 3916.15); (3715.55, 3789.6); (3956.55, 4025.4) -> 0.012 mag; 19.9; 17.2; 18.4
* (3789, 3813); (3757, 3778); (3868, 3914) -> 0.015 mag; 20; 18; 19.5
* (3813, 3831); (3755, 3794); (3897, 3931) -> 0.050 mag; 20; 17.8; 19.2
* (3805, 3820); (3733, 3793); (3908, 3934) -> 0.037 mag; 20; 17.9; 19.3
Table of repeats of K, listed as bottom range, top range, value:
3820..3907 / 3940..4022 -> 0.94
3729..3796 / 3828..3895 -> 0.93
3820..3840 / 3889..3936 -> 0.96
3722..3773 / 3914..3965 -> 0.91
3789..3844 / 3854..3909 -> 0.97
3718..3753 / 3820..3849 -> 0.94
